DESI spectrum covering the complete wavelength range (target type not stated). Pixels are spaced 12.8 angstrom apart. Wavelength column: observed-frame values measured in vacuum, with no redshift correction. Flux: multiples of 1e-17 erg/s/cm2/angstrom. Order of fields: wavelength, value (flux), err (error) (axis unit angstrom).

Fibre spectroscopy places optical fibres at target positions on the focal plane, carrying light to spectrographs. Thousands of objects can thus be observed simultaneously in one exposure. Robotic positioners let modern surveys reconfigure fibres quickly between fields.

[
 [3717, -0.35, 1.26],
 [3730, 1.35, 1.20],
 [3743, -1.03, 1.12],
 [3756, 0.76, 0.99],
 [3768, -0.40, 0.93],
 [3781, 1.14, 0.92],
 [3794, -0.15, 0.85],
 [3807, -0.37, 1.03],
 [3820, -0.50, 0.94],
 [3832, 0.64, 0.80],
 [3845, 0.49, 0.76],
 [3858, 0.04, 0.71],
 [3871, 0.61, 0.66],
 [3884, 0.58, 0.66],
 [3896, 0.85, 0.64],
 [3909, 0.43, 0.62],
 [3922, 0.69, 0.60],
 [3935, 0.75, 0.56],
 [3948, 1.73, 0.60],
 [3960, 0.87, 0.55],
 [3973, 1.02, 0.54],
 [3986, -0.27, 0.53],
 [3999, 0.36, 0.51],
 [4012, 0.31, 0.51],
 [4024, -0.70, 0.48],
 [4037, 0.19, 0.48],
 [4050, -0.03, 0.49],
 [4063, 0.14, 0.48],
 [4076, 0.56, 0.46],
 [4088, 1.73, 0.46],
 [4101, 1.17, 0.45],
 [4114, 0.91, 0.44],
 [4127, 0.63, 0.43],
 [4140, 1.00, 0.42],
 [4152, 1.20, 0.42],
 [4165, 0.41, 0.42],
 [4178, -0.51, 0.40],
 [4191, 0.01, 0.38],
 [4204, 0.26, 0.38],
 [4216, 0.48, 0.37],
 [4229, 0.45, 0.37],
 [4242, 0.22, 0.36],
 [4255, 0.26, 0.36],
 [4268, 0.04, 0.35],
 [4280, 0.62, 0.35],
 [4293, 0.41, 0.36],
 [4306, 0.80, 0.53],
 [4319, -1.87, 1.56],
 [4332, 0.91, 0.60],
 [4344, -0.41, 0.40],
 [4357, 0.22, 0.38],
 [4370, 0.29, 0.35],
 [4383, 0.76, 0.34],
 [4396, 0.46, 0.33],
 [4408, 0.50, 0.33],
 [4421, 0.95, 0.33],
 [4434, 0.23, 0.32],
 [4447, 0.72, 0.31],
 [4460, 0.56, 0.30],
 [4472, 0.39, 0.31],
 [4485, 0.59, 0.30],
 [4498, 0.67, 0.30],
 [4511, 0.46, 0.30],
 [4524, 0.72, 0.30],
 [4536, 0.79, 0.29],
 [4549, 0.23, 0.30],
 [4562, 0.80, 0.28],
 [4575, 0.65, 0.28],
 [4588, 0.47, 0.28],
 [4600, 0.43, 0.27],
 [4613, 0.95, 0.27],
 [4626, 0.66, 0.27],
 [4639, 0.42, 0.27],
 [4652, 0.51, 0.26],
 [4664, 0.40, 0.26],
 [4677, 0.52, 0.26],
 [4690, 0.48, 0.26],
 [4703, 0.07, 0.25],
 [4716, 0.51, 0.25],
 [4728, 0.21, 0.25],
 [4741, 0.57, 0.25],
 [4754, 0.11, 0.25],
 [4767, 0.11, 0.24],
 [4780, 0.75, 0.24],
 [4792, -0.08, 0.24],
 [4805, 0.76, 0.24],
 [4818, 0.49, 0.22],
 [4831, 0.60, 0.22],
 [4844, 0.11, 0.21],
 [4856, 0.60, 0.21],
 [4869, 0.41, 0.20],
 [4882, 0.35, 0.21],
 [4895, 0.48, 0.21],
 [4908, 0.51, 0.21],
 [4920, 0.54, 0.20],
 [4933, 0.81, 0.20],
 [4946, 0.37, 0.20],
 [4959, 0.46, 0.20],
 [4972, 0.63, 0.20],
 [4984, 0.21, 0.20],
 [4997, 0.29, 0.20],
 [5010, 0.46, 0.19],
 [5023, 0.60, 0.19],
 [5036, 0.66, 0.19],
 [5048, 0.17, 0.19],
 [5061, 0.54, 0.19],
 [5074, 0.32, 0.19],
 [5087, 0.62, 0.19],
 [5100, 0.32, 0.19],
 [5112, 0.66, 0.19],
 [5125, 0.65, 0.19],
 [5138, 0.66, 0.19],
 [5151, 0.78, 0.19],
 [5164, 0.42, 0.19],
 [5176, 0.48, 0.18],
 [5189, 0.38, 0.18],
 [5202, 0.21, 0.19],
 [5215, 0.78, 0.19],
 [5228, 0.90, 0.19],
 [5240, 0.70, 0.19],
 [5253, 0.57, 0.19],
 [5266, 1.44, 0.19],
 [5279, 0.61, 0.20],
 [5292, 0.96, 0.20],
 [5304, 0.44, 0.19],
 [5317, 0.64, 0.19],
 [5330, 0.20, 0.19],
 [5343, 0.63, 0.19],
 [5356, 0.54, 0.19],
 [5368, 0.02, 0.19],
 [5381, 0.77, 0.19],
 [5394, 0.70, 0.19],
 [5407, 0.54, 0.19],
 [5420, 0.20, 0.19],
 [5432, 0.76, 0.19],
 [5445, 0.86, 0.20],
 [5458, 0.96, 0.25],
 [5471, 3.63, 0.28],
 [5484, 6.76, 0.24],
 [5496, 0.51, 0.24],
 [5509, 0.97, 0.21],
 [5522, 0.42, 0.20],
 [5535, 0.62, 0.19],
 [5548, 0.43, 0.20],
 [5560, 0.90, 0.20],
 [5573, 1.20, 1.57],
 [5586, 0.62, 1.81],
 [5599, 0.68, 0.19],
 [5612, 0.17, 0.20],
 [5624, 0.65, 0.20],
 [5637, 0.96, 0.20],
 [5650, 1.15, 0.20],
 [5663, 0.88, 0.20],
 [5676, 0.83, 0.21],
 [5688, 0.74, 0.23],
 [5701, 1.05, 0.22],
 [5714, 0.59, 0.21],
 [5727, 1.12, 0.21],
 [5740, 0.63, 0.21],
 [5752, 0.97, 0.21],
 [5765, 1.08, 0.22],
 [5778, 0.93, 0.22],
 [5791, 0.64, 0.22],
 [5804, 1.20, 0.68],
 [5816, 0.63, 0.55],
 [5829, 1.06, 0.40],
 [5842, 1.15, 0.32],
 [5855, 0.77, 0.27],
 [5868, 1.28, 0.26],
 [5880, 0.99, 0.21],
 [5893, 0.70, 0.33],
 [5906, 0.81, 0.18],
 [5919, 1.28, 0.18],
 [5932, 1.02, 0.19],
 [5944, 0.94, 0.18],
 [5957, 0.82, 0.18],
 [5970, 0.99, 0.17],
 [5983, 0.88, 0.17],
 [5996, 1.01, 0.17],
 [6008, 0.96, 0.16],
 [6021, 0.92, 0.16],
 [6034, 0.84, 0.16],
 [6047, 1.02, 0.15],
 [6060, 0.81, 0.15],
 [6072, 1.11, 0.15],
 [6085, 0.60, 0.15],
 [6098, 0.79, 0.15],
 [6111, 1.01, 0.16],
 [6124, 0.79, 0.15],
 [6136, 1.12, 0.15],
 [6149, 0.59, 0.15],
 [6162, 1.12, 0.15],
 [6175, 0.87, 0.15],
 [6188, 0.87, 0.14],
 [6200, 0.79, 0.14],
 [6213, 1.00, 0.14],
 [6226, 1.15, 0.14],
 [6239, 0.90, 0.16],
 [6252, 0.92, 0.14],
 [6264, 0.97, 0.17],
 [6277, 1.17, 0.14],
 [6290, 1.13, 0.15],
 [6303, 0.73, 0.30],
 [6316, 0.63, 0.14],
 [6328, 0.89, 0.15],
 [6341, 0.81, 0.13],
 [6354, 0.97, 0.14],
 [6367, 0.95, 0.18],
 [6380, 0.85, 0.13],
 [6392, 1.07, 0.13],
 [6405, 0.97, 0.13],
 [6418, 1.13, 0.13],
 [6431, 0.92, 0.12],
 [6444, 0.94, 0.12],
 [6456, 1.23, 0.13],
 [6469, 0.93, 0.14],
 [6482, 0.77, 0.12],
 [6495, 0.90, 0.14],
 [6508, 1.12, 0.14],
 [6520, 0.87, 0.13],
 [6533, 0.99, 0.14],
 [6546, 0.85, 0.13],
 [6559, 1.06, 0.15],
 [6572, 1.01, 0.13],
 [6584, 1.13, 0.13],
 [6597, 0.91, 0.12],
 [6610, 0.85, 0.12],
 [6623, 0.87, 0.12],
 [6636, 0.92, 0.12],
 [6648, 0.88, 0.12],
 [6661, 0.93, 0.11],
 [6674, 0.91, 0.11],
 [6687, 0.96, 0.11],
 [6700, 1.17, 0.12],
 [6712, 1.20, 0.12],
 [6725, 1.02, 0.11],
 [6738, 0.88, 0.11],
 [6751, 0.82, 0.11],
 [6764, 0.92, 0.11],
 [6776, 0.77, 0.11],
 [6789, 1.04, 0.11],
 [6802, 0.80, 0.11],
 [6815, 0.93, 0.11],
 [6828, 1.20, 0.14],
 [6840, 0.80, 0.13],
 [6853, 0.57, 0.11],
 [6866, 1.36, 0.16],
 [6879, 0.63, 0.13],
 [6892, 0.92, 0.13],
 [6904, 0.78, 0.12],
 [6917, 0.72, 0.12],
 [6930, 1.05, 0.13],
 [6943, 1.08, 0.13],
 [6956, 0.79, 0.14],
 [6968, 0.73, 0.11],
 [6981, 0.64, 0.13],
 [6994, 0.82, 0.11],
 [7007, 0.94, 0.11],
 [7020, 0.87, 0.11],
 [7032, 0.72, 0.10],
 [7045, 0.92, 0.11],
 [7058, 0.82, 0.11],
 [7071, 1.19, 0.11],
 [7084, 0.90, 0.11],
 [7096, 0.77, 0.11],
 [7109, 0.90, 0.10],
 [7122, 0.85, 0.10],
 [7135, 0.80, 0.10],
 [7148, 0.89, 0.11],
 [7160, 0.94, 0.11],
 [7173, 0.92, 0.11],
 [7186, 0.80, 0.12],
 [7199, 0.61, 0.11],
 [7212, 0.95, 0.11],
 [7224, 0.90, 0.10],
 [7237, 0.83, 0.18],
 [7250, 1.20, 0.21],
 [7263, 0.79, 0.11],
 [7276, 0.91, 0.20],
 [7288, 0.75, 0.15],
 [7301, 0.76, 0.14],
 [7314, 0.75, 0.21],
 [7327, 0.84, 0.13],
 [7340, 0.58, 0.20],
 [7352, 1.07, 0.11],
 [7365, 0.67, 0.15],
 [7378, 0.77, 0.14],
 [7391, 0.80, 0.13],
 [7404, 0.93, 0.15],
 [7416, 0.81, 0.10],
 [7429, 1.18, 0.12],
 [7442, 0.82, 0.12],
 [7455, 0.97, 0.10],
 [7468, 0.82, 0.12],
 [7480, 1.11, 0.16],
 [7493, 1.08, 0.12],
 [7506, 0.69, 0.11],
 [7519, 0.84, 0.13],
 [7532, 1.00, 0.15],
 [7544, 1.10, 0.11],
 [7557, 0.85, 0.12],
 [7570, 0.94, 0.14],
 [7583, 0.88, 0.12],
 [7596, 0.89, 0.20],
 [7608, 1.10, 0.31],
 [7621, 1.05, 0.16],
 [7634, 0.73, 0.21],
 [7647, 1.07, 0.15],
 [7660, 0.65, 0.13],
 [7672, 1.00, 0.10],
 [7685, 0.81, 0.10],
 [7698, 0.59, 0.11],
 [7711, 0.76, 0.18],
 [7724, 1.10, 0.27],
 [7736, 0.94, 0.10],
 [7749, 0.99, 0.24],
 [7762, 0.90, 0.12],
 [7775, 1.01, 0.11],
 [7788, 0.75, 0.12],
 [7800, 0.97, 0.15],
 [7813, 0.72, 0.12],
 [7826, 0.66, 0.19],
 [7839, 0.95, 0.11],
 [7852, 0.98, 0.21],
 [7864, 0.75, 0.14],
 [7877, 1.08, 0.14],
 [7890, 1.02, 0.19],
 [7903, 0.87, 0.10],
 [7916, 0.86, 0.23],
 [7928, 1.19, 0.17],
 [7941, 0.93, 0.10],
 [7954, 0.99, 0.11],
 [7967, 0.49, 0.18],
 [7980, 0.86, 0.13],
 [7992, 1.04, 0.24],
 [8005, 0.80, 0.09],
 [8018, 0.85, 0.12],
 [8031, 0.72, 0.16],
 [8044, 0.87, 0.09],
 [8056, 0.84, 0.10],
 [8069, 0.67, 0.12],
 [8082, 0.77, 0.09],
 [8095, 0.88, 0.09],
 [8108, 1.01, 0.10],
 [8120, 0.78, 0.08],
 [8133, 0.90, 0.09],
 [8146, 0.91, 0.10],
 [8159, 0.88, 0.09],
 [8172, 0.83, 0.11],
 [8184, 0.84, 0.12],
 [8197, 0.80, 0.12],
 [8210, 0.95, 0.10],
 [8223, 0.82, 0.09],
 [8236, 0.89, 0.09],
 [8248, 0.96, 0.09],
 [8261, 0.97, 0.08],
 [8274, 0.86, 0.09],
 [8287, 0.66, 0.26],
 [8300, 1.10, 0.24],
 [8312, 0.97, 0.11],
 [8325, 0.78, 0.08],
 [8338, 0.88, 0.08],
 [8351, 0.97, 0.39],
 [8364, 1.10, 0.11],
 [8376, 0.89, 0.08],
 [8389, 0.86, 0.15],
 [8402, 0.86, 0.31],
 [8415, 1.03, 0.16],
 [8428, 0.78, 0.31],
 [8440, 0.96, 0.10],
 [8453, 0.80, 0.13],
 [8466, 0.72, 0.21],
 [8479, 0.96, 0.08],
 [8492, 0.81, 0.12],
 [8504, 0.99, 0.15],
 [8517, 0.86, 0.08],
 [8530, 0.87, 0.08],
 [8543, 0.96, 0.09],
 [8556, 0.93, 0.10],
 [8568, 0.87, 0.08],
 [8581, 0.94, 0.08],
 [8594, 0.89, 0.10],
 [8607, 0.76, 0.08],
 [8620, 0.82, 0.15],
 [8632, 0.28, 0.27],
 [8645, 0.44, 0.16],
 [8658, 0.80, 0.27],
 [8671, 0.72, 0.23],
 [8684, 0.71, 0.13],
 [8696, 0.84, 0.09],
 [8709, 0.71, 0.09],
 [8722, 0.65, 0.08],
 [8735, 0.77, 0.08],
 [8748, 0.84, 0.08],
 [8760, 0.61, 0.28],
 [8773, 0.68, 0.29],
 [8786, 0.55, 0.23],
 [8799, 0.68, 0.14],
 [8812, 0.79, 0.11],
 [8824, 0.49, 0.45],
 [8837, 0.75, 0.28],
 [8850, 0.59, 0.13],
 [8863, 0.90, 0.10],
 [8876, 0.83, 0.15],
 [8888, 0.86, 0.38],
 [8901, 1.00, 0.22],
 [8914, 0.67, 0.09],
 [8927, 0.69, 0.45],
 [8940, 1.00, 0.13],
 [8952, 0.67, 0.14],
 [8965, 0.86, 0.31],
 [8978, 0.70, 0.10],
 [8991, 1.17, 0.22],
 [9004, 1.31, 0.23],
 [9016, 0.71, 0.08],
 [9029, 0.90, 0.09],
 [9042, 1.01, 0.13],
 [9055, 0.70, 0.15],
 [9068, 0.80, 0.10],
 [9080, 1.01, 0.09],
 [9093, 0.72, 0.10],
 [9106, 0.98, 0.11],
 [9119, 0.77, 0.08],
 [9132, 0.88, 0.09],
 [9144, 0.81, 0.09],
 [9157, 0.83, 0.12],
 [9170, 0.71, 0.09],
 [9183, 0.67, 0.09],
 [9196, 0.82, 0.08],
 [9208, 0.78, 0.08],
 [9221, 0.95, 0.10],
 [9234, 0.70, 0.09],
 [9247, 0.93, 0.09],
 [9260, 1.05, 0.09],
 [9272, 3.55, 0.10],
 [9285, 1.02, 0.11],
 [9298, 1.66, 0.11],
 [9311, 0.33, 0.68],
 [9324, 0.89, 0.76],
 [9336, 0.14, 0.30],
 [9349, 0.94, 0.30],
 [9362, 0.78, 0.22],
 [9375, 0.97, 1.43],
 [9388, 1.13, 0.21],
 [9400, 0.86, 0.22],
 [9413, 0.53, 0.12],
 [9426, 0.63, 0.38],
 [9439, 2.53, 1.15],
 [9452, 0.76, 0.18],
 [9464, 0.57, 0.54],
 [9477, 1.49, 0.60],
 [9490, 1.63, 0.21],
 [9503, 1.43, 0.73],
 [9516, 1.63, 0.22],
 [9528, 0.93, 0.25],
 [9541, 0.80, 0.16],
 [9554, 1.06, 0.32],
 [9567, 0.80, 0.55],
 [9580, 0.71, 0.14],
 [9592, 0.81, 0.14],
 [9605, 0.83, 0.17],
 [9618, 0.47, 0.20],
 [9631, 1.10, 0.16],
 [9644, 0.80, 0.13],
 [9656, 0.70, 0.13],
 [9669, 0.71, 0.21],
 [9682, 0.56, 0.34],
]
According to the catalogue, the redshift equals 0.413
